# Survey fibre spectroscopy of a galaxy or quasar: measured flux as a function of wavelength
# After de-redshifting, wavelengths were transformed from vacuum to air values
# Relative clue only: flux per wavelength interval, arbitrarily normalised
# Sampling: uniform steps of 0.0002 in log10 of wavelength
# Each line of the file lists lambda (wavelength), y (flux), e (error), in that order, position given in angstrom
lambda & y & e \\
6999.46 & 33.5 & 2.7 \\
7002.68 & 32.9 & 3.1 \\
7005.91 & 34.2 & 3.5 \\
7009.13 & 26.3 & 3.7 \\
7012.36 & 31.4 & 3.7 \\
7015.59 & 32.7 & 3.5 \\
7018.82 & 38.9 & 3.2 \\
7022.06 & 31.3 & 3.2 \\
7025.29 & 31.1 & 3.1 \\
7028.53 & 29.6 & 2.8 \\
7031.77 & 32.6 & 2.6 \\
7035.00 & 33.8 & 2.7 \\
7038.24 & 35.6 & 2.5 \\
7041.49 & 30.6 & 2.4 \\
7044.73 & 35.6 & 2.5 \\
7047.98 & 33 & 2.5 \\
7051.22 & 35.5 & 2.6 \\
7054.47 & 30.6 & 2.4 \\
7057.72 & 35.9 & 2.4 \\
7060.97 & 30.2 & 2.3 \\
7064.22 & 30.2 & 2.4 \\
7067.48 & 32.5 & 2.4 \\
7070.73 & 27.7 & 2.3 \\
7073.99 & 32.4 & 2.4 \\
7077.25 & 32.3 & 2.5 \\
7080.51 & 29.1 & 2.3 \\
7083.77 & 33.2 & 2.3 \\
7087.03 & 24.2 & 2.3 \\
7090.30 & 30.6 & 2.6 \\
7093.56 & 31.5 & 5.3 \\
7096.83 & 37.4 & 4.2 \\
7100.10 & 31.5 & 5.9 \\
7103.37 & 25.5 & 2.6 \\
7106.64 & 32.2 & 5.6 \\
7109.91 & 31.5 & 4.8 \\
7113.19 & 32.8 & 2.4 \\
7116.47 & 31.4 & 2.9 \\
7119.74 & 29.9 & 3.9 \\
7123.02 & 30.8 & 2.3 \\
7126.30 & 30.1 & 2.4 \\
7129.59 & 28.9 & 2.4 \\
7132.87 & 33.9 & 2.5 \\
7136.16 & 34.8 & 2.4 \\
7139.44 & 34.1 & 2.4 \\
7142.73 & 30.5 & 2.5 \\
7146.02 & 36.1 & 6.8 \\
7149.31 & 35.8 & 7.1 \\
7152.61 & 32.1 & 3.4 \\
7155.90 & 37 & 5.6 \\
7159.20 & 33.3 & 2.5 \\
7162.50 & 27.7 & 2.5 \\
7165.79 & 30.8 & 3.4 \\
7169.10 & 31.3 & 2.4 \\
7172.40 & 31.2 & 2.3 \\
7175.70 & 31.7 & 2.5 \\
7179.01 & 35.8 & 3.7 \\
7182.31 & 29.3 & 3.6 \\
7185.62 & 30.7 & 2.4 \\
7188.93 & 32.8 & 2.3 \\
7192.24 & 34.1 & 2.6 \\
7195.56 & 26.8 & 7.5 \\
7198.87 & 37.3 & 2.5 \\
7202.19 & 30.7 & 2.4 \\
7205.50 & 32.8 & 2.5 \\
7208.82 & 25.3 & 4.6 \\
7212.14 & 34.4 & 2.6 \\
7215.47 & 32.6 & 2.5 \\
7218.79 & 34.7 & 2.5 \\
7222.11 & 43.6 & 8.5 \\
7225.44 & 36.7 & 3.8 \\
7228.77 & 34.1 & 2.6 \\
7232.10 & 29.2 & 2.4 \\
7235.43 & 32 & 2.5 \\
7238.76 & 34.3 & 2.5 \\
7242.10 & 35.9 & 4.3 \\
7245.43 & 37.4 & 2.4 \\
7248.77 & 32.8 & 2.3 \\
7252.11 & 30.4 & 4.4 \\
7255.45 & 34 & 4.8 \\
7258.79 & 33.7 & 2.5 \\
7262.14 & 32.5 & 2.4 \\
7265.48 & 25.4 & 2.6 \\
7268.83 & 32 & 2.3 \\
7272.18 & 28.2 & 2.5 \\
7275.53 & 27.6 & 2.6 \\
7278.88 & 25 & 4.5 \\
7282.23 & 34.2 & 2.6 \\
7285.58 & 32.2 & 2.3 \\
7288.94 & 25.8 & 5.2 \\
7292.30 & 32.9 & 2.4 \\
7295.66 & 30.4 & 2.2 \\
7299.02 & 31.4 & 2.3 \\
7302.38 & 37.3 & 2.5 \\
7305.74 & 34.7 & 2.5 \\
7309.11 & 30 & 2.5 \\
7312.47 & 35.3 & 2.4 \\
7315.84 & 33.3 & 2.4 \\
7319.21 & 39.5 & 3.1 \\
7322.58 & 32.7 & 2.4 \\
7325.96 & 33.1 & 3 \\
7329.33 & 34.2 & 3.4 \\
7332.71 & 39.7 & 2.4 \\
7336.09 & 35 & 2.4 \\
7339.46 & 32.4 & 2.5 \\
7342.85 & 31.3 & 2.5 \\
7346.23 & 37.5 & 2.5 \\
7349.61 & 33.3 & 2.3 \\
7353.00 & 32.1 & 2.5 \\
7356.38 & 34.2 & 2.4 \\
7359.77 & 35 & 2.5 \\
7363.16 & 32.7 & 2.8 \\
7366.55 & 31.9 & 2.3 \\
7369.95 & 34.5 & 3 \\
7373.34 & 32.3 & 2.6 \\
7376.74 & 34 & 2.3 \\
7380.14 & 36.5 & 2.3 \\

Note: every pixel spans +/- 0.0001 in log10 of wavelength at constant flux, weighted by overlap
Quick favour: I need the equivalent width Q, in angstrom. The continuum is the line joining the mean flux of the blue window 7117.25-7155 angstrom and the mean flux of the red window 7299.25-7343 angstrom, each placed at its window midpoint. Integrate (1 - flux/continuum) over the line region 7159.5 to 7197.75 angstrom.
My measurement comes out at 2.0 angstrom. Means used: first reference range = 32.5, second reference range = 34.5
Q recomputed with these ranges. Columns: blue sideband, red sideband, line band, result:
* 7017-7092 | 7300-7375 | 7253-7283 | 3.1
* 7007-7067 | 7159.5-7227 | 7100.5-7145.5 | 1.6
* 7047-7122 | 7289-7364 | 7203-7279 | 1.0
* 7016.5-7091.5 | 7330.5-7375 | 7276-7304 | 2.2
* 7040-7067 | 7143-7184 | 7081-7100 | 0.8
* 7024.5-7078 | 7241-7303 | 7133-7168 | -1.4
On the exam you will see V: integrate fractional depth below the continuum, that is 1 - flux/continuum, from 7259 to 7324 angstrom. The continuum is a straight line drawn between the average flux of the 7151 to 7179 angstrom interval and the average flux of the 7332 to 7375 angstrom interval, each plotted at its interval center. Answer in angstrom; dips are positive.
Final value 3.2 angstrom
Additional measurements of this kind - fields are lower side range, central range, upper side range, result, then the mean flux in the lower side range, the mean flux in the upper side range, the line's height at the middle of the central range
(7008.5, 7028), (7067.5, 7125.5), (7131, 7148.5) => 4.2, 32.1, 33.9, 33.3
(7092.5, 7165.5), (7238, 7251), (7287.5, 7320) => -0.9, 32.2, 32.9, 32.7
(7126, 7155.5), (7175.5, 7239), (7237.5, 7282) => -1.3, 33.2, 31.5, 32.3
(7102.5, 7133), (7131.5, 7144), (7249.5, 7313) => -1.1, 30.7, 31.2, 30.7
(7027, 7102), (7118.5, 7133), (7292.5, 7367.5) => 0.9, 32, 34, 32.4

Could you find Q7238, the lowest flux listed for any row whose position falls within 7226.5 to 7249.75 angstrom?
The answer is 29.2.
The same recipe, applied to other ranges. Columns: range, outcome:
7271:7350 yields 25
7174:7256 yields 25.3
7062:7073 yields 27.7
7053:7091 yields 24.2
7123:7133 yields 28.9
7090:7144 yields 25.5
